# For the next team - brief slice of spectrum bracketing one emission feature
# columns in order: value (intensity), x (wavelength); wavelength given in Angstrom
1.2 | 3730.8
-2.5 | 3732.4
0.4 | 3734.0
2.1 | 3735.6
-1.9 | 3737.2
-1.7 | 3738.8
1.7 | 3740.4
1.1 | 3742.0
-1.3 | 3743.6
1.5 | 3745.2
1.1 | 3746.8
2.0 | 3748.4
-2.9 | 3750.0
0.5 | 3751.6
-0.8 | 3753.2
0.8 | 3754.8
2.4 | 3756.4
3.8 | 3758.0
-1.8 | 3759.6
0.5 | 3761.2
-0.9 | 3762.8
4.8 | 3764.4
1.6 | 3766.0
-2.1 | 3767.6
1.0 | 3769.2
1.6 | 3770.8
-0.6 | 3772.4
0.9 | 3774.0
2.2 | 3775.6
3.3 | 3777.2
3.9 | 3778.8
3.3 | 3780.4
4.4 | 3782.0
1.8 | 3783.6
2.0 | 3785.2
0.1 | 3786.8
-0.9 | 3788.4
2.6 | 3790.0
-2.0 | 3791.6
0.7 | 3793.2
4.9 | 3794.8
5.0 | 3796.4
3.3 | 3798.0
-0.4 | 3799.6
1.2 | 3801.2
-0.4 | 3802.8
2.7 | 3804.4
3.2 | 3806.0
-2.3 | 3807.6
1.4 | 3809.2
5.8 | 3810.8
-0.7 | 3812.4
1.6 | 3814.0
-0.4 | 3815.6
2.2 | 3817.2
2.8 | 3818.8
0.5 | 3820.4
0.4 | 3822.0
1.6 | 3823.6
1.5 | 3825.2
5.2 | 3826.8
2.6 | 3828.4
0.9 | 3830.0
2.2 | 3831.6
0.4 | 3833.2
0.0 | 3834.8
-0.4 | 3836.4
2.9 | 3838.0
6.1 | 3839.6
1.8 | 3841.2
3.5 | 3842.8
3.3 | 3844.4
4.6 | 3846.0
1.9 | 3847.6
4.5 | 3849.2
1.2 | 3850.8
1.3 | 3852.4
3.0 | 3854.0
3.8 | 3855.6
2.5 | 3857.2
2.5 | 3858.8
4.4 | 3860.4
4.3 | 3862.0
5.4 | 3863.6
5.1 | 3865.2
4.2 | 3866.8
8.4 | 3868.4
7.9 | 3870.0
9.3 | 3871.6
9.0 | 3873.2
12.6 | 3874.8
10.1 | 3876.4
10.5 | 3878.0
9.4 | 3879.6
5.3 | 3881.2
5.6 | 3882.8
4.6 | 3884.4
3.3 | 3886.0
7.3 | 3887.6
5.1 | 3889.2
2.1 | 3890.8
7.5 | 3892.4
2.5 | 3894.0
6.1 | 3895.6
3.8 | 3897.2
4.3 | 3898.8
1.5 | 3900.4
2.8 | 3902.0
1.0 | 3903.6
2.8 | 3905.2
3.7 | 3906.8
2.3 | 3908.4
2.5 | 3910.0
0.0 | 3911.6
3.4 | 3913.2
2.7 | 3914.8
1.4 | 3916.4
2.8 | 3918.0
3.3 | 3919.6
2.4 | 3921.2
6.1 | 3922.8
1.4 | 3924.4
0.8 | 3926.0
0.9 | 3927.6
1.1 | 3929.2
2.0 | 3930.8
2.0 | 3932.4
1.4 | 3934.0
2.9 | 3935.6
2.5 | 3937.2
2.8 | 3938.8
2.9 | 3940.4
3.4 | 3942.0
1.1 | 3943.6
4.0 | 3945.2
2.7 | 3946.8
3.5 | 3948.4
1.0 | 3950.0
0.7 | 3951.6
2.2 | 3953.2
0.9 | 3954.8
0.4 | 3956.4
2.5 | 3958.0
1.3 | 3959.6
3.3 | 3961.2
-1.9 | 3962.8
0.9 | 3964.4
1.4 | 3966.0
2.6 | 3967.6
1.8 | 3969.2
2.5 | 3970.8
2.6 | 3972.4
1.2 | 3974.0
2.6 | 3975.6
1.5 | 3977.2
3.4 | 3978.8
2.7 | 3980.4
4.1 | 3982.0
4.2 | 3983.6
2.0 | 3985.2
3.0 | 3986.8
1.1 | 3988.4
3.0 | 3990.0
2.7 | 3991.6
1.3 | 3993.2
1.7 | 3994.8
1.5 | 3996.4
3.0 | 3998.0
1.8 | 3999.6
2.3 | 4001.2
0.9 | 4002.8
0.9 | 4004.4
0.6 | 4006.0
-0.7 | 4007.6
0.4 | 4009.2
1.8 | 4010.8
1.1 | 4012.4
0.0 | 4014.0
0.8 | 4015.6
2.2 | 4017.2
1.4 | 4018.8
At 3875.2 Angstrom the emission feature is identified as Lyman alpha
